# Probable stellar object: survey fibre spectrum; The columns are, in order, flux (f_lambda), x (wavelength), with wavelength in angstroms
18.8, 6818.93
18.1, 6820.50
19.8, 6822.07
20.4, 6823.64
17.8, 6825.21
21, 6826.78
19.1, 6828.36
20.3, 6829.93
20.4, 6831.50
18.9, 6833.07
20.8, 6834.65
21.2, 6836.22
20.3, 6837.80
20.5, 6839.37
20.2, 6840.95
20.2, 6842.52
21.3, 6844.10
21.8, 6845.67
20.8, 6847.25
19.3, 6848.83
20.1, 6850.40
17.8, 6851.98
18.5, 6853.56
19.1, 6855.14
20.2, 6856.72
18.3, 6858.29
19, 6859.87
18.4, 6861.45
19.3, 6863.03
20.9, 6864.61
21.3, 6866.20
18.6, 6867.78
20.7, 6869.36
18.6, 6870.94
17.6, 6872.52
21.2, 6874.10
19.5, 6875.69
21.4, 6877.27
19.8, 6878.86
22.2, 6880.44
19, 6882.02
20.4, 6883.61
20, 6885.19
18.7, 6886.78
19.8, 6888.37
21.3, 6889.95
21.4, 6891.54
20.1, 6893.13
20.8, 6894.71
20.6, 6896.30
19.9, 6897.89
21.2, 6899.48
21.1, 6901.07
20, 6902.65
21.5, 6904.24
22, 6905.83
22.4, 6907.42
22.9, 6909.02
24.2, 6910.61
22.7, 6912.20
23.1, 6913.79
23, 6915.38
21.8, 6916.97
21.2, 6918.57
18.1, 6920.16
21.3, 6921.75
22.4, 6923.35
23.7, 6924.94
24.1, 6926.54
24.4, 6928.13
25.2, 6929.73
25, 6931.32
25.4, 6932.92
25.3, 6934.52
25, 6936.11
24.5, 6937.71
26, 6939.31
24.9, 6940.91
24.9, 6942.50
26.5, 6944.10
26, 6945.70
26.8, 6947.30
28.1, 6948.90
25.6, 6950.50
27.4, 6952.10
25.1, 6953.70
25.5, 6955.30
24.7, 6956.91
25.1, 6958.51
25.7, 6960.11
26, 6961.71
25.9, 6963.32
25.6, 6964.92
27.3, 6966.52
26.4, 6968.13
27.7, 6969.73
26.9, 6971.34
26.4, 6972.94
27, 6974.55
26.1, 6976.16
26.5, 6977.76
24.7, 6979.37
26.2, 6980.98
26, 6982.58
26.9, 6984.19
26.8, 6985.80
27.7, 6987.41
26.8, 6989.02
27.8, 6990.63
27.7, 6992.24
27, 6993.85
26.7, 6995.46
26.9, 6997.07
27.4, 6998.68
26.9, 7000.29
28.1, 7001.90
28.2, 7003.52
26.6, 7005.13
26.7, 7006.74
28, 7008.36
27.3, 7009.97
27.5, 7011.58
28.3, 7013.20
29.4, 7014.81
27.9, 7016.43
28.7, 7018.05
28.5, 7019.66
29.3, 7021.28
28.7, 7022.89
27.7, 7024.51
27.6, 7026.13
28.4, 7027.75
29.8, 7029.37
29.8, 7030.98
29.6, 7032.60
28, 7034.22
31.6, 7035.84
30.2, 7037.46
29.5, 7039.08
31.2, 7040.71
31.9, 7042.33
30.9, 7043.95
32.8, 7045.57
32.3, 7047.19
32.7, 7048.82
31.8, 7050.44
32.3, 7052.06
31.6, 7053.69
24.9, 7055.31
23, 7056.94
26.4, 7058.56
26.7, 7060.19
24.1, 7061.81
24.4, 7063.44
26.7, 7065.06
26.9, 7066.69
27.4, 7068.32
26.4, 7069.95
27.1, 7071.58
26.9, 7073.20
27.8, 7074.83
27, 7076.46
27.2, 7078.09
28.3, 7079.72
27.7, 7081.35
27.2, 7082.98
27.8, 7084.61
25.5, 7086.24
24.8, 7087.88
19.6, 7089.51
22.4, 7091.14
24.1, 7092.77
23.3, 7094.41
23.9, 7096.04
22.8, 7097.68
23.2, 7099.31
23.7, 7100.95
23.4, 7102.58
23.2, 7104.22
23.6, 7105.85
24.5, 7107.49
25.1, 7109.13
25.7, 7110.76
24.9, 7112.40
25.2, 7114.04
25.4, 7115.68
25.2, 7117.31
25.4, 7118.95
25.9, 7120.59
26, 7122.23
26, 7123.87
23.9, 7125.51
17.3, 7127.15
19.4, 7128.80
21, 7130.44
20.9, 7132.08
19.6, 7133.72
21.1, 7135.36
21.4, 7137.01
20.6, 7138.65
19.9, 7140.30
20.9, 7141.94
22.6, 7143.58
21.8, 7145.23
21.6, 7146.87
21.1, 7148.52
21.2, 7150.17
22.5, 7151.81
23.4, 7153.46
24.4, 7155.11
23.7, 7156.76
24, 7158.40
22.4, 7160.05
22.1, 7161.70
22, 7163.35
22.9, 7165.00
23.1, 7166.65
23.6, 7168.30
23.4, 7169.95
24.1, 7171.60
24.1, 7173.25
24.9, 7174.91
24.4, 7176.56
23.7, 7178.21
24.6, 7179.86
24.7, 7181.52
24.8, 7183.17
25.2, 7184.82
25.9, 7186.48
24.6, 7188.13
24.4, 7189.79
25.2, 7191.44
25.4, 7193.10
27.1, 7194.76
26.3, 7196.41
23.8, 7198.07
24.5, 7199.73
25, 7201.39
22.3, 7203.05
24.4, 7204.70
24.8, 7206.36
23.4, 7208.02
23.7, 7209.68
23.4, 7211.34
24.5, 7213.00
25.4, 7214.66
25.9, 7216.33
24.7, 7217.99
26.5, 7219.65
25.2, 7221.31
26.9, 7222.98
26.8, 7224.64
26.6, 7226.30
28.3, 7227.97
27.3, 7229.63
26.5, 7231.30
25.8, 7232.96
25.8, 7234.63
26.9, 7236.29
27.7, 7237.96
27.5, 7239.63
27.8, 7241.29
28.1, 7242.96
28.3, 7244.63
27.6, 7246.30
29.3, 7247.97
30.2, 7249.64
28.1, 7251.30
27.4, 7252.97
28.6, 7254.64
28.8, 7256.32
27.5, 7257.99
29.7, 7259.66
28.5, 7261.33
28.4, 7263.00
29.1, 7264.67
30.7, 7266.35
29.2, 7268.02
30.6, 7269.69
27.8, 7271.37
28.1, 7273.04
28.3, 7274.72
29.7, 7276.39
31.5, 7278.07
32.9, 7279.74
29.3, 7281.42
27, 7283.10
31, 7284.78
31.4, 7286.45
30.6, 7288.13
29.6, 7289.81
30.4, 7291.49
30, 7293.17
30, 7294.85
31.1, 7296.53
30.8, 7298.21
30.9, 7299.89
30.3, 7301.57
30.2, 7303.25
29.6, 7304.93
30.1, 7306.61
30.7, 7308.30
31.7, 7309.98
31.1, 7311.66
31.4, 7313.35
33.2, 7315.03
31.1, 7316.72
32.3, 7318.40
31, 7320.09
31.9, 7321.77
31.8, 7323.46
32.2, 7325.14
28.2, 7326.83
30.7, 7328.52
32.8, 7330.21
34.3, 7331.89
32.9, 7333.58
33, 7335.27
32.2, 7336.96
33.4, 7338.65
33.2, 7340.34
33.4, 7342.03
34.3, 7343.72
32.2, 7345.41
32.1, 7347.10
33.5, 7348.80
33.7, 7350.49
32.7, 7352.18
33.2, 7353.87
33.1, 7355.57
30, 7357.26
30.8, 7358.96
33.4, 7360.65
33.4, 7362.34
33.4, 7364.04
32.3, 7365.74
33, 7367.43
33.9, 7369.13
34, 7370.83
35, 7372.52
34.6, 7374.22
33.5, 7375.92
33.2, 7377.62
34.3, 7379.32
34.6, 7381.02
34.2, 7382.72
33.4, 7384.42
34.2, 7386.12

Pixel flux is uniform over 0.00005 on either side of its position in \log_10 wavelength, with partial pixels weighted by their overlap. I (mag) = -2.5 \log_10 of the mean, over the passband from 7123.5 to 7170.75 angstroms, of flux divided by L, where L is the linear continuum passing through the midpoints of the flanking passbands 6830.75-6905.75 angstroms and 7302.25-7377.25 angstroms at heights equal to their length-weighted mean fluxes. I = 0.24 mag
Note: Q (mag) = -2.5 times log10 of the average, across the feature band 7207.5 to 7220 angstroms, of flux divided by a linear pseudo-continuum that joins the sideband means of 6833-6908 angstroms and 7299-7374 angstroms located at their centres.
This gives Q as 0.18 mag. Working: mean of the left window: 20.2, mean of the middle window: 24.6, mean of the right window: 32.2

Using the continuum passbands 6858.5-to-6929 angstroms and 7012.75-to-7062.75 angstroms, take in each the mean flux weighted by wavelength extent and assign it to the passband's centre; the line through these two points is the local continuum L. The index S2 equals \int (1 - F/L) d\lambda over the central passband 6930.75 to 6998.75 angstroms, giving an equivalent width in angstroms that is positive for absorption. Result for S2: -3.4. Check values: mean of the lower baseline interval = 20.9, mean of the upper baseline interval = 29.2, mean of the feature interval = 26.2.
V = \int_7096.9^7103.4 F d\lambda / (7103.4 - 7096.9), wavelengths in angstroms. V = 23.3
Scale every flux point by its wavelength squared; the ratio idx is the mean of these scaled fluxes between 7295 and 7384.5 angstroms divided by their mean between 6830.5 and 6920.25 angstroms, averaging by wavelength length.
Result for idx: 1.8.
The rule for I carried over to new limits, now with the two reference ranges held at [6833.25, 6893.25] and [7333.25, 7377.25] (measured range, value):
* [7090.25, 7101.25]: 0.13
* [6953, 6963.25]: -0.13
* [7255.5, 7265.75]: 0.07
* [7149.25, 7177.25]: 0.20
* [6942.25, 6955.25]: -0.18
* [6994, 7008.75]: -0.15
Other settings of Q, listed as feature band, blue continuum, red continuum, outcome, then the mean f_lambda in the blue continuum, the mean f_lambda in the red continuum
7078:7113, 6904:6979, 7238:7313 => 0.101 mag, 24.8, 29.5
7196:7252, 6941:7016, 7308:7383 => 0.175 mag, 26.7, 32.7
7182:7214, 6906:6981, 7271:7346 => 0.184 mag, 24.9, 31.1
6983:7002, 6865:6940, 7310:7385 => -0.137 mag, 21.7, 32.8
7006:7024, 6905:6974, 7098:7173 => -0.174 mag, 24.7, 22.9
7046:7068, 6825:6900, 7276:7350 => -0.129 mag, 20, 31.4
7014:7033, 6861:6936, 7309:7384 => -0.172 mag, 21.4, 32.7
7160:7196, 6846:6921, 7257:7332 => 0.138 mag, 20.4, 30.4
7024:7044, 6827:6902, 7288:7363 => -0.215 mag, 20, 31.8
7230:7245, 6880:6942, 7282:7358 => 0.098 mag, 22.2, 31.6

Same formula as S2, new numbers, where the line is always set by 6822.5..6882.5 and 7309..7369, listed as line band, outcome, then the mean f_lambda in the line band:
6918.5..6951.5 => -3.8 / 24.6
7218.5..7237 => 1.9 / 26.6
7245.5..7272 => 1.3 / 28.9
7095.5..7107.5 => 1.3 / 23.5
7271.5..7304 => 1.0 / 30.1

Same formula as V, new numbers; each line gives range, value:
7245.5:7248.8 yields 28.4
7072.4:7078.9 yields 27.2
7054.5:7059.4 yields 24.8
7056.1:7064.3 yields 24.9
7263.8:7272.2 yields 29.5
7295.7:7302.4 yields 30.8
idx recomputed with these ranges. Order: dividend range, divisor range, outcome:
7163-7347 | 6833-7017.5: 1.32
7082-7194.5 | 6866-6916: 1.21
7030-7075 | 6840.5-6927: 1.46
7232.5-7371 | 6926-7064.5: 1.22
